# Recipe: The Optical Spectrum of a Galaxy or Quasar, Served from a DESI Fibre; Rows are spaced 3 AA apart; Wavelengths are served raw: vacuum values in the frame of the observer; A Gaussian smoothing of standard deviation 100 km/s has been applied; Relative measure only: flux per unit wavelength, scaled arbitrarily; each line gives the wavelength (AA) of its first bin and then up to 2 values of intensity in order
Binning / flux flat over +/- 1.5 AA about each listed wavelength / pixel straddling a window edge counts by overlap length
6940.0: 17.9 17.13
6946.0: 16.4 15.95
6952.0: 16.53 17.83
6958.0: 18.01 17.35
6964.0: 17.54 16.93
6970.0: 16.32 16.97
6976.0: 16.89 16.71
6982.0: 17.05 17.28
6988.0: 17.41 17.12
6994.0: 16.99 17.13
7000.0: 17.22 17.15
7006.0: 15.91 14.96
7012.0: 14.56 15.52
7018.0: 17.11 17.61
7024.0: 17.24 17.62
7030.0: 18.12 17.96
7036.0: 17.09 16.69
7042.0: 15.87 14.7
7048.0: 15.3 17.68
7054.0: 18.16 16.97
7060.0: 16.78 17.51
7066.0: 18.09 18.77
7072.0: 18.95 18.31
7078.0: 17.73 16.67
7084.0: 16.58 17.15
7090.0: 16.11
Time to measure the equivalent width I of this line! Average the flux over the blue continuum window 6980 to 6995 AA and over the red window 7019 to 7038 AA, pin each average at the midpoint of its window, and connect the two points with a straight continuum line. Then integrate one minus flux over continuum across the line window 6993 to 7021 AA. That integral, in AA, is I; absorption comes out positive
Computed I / 1.6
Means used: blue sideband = 17.2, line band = 16.3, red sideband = 17.6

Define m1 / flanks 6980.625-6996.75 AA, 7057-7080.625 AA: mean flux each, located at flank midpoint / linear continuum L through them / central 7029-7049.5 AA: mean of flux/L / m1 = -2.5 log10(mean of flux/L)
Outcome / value 0.07 mag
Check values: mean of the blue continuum 17.2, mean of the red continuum 17.9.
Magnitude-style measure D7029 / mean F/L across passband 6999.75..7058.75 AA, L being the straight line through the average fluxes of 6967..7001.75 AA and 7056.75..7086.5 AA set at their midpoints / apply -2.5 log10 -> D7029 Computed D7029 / 0.04 mag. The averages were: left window 17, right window 17.6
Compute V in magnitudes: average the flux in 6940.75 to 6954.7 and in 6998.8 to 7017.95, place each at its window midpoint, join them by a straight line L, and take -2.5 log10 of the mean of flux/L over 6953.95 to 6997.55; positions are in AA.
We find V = -0.05 mag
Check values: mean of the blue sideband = 16.7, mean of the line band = 17.2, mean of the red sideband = 16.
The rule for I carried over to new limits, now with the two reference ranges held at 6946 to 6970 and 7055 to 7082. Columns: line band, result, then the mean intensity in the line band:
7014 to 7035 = 0.2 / 17.3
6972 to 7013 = 1.4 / 16.7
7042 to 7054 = 1.0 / 16.2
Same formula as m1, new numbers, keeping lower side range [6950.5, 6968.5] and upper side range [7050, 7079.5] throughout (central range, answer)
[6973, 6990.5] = 0.026 mag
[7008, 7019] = 0.141 mag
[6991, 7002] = 0.027 mag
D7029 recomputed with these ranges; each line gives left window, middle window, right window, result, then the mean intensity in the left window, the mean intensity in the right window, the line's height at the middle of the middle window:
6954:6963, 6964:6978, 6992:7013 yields 0.03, 17.7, 16.3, 17.3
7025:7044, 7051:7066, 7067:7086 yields 0.00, 17.2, 17.8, 17.5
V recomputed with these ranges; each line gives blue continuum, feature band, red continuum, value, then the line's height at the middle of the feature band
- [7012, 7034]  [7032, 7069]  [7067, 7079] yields 0.056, 17.8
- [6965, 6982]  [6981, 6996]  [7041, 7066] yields -0.024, 16.8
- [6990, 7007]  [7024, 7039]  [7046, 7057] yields -0.039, 16.9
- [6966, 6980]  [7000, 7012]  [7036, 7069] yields 0.055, 16.8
